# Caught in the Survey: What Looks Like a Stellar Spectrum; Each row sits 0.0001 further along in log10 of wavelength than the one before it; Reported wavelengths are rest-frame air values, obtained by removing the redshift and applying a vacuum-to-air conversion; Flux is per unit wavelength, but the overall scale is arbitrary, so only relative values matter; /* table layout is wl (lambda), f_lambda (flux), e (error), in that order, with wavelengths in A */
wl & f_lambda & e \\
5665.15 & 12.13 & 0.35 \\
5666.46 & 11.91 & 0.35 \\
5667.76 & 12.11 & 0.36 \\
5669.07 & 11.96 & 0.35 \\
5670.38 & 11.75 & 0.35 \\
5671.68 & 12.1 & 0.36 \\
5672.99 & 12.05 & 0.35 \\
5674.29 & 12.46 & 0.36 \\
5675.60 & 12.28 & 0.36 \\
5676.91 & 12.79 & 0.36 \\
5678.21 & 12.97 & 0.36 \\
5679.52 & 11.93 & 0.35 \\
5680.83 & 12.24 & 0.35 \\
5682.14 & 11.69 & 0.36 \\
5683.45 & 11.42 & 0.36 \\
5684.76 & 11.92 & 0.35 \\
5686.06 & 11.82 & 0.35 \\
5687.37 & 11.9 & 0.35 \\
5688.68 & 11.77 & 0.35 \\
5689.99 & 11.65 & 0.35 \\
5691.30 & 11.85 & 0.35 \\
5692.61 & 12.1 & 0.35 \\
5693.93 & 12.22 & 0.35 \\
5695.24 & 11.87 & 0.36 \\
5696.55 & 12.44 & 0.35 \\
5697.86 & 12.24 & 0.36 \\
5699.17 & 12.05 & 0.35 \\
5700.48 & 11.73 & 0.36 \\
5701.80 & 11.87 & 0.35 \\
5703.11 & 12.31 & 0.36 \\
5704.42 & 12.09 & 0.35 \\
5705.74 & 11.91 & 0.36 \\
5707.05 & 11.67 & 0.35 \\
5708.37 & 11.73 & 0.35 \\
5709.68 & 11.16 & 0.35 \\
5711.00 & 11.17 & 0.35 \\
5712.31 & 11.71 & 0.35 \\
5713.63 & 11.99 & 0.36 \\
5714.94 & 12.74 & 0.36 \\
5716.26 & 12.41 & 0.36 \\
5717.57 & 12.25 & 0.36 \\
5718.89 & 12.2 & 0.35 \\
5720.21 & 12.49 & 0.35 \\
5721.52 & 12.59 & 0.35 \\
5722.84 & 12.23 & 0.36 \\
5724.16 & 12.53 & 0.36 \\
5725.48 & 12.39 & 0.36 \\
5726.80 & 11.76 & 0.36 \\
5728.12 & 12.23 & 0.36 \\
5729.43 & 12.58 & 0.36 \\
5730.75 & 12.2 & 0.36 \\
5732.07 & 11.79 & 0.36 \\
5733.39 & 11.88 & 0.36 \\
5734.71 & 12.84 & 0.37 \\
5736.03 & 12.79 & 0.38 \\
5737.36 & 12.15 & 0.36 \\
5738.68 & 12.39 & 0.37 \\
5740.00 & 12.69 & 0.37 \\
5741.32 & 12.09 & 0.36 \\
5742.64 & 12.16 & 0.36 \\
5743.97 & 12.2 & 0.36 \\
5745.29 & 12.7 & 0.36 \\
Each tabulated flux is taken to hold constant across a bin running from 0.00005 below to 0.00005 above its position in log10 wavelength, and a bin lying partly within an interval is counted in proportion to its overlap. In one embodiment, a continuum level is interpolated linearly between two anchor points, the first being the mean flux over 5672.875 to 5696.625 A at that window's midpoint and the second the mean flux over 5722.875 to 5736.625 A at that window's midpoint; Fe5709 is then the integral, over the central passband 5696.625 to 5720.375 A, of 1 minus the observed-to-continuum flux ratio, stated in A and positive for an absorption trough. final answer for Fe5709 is 0.4 A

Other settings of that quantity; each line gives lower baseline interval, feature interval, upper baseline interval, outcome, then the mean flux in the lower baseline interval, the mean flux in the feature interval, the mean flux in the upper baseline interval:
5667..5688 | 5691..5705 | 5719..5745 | 0.1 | 12.1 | 12.1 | 12.3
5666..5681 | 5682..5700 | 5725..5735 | 0.4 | 12.2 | 11.9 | 12.2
